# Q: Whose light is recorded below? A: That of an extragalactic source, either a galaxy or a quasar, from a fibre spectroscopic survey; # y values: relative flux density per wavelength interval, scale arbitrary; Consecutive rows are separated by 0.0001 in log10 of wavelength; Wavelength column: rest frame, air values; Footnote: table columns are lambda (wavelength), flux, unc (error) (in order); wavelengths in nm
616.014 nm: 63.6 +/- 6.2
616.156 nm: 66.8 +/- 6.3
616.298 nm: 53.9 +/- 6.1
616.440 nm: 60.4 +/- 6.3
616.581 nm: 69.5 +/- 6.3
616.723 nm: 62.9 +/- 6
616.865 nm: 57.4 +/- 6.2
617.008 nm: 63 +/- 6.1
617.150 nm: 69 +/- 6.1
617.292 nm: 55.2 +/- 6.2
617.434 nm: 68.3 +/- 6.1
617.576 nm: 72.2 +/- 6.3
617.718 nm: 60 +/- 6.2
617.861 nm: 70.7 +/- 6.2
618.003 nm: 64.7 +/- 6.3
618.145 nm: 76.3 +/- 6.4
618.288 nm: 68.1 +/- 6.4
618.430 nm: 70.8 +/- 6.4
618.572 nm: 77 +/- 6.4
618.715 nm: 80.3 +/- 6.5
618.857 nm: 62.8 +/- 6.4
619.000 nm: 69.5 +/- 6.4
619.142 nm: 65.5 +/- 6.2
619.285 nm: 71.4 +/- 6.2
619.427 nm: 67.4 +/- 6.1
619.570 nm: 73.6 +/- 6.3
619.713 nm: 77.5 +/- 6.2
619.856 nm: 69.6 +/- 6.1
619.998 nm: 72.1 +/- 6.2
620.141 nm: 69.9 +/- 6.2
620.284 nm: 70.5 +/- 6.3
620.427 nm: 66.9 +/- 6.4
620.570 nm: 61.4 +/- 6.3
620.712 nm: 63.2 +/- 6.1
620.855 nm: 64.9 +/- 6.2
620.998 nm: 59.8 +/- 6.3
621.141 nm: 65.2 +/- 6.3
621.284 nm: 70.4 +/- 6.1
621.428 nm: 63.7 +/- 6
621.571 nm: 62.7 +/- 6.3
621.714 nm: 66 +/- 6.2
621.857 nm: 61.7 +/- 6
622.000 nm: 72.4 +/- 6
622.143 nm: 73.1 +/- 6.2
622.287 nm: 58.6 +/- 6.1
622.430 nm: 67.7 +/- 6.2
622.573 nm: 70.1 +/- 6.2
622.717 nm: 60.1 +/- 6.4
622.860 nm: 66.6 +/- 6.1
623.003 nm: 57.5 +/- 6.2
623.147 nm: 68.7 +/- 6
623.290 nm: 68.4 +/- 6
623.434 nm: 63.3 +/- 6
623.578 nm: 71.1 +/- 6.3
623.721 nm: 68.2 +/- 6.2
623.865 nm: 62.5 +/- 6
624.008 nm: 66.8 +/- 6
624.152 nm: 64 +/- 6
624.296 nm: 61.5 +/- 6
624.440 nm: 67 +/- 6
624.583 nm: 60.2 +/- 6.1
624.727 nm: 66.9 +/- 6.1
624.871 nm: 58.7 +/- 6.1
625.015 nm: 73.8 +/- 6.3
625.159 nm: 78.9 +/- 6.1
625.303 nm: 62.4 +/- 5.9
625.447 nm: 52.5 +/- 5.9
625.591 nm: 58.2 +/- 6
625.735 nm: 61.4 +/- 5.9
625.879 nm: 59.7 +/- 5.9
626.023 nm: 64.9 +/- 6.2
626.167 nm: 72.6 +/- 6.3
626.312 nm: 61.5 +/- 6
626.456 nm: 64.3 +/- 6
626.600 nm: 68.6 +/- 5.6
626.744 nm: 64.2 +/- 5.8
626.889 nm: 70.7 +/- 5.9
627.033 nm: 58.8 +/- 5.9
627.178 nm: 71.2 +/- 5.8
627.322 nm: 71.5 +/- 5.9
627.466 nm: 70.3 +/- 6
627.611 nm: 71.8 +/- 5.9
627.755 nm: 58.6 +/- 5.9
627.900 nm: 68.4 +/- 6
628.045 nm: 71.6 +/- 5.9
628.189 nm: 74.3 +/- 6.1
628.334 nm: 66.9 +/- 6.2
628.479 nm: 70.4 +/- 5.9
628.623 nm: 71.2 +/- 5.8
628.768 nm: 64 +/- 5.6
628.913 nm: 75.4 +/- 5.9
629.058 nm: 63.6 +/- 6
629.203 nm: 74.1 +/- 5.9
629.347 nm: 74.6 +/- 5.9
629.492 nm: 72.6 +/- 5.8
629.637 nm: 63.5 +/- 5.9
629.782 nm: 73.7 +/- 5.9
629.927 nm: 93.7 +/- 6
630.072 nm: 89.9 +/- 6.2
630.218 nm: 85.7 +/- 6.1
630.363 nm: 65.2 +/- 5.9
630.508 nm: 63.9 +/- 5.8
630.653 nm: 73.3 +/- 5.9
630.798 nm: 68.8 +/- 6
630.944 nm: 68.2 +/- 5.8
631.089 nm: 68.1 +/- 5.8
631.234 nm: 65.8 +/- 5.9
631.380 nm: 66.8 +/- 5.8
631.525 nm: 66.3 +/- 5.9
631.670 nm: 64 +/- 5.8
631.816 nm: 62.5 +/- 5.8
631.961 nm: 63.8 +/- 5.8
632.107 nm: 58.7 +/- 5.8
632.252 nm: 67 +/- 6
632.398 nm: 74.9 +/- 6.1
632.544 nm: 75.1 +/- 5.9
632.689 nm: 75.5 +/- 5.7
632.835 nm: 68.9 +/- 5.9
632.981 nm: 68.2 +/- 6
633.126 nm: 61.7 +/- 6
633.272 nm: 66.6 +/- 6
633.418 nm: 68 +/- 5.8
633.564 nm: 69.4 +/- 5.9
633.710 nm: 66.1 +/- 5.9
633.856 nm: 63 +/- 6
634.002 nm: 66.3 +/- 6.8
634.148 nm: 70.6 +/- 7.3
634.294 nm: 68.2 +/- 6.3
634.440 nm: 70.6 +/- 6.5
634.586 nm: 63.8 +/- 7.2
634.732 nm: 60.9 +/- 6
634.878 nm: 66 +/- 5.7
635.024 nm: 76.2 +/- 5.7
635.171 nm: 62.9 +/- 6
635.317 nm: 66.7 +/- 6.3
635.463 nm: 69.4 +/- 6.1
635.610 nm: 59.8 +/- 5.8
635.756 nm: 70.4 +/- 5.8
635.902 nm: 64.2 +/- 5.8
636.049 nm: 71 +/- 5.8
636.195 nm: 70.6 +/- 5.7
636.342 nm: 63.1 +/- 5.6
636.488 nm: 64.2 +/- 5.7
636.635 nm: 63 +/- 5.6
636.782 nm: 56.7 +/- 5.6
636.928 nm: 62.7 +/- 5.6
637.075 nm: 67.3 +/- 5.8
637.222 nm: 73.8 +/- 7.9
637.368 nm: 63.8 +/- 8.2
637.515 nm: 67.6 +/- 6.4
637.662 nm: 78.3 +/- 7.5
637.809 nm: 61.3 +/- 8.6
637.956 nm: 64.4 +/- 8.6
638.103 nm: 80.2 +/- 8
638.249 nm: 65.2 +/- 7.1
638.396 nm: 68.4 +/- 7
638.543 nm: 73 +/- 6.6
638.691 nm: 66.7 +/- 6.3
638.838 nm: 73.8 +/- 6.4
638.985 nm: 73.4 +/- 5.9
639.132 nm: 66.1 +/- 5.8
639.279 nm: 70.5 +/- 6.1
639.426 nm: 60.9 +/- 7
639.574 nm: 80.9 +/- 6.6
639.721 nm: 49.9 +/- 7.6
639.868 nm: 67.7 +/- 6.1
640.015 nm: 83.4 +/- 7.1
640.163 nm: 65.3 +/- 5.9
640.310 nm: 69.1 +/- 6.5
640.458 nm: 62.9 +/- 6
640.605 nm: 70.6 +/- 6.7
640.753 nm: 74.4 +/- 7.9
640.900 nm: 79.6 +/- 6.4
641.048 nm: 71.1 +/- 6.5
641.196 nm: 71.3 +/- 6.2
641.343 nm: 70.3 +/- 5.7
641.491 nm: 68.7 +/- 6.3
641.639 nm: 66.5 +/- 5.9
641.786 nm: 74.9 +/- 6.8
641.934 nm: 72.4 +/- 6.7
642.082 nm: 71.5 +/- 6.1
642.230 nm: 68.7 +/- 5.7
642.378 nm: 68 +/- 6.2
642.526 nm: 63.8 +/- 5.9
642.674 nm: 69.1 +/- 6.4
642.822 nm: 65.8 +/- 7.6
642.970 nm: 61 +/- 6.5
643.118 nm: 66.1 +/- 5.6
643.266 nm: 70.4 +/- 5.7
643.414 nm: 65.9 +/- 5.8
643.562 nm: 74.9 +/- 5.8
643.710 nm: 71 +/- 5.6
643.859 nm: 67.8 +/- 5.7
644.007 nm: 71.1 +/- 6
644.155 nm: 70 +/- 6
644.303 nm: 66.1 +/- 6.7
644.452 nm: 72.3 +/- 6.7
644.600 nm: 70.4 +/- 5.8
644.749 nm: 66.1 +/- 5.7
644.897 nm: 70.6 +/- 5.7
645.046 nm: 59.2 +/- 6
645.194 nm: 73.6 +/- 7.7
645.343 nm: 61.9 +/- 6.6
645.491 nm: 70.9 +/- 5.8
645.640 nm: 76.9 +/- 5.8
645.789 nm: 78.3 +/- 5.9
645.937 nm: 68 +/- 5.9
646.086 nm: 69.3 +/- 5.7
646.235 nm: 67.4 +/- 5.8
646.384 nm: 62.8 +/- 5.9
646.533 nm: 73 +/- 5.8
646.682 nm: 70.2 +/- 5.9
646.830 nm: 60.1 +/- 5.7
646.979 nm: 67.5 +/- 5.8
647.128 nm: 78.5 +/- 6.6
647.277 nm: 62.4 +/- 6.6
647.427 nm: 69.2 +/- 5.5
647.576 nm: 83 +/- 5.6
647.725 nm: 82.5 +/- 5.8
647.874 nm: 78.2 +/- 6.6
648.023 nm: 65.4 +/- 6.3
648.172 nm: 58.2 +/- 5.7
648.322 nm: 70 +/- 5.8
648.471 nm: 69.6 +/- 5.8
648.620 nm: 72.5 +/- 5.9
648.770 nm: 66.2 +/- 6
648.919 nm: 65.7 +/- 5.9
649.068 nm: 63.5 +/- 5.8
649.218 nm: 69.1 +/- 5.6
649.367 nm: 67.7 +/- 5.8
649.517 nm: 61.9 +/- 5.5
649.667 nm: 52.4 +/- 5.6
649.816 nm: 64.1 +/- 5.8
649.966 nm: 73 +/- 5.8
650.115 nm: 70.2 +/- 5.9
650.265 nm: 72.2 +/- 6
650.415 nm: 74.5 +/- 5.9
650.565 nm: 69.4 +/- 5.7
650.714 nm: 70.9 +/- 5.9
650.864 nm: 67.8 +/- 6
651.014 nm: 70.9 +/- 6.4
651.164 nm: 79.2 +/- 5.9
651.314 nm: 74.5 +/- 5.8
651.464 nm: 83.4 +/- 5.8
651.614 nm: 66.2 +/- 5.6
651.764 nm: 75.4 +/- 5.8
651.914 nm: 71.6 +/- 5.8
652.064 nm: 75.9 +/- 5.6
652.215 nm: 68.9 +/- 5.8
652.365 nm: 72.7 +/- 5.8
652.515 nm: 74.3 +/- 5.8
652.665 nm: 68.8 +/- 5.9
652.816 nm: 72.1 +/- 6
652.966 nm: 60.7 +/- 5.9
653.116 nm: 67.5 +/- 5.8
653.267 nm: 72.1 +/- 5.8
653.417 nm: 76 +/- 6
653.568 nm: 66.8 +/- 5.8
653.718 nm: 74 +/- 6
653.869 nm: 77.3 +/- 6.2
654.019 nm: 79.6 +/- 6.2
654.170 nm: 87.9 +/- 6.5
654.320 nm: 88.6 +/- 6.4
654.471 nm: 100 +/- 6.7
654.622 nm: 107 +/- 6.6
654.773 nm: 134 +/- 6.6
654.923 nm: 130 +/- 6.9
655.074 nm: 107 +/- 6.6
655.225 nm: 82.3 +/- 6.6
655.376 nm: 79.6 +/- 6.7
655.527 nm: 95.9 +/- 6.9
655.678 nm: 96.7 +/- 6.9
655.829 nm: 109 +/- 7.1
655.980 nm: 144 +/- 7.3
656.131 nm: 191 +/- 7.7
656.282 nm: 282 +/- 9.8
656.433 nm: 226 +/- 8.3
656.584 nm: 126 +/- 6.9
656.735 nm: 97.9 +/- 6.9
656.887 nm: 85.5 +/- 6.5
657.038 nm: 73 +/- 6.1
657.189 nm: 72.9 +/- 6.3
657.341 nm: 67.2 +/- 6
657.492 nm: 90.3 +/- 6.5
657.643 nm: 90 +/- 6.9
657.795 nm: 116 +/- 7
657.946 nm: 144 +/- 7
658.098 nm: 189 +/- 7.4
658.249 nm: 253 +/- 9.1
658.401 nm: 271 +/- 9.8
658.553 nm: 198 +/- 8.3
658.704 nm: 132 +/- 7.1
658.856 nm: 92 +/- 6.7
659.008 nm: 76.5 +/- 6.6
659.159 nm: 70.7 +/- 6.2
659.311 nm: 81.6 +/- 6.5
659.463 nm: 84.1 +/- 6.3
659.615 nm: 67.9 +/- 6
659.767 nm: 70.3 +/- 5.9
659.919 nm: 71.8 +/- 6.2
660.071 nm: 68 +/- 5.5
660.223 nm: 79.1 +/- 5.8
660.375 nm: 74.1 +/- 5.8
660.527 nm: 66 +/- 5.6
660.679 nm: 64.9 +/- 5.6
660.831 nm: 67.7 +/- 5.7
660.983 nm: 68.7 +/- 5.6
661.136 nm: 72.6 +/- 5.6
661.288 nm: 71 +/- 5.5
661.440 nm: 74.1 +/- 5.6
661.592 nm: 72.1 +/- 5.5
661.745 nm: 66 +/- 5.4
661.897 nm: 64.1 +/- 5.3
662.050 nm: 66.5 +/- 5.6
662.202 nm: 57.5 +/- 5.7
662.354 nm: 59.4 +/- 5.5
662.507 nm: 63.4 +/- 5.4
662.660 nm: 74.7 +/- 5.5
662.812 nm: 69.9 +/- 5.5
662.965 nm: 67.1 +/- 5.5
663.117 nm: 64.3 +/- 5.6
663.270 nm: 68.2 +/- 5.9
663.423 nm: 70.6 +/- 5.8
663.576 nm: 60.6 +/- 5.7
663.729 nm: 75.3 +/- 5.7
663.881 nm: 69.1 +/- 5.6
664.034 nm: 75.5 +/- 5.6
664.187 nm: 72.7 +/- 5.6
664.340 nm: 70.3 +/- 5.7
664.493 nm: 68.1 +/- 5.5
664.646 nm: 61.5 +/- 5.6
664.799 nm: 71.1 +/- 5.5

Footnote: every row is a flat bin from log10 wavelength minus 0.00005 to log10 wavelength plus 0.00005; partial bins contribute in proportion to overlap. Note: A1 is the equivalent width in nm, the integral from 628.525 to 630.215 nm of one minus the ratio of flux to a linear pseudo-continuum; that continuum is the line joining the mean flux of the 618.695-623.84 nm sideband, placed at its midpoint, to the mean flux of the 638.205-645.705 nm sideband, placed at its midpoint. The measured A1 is -0.17 nm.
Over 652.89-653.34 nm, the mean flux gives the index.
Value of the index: 66.8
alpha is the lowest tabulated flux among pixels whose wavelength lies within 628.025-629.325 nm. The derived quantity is 63.6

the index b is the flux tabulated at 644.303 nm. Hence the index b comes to 66.1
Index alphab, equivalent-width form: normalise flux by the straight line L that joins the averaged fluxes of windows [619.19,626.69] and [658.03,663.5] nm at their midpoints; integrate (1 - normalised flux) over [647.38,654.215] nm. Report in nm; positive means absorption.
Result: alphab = 1.00 nm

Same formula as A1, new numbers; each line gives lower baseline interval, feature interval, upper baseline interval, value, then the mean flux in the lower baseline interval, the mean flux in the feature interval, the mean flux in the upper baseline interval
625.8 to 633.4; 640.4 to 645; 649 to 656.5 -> 0.63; 69.1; 69.4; 89.3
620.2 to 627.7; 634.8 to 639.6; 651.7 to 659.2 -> 0.93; 65.5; 67.8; 110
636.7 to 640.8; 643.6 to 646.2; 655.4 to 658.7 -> 0.66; 68.5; 69.7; 143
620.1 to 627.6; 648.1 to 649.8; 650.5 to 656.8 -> 0.48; 65.5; 65.1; 95.9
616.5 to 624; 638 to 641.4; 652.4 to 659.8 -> 0.76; 67.1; 70.2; 110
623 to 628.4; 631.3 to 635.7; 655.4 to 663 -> 0.44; 65.9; 66.9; 103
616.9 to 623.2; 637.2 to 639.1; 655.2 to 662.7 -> 0.32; 67.3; 69.8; 103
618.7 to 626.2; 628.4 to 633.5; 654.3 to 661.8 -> 0.41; 66.2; 70.1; 109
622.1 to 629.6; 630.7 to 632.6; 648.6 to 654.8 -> 0.04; 66.6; 66.9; 74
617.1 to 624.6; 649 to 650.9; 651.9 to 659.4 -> 0.65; 67.1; 67.4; 110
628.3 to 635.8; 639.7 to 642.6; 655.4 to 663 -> 0.38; 69.1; 69.9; 103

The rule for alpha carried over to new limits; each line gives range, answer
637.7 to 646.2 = 49.9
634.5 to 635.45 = 60.9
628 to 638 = 56.7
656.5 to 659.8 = 67.2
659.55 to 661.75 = 64.9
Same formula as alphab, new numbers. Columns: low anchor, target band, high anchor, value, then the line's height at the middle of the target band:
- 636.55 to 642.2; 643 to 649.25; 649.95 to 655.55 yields 0.43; 74.6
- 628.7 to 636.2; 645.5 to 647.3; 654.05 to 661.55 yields 0.42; 91.3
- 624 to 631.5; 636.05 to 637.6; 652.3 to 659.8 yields 0.30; 81.6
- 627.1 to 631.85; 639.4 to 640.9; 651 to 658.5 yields 0.29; 85.6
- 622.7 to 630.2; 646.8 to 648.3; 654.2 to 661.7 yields 0.39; 95.6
